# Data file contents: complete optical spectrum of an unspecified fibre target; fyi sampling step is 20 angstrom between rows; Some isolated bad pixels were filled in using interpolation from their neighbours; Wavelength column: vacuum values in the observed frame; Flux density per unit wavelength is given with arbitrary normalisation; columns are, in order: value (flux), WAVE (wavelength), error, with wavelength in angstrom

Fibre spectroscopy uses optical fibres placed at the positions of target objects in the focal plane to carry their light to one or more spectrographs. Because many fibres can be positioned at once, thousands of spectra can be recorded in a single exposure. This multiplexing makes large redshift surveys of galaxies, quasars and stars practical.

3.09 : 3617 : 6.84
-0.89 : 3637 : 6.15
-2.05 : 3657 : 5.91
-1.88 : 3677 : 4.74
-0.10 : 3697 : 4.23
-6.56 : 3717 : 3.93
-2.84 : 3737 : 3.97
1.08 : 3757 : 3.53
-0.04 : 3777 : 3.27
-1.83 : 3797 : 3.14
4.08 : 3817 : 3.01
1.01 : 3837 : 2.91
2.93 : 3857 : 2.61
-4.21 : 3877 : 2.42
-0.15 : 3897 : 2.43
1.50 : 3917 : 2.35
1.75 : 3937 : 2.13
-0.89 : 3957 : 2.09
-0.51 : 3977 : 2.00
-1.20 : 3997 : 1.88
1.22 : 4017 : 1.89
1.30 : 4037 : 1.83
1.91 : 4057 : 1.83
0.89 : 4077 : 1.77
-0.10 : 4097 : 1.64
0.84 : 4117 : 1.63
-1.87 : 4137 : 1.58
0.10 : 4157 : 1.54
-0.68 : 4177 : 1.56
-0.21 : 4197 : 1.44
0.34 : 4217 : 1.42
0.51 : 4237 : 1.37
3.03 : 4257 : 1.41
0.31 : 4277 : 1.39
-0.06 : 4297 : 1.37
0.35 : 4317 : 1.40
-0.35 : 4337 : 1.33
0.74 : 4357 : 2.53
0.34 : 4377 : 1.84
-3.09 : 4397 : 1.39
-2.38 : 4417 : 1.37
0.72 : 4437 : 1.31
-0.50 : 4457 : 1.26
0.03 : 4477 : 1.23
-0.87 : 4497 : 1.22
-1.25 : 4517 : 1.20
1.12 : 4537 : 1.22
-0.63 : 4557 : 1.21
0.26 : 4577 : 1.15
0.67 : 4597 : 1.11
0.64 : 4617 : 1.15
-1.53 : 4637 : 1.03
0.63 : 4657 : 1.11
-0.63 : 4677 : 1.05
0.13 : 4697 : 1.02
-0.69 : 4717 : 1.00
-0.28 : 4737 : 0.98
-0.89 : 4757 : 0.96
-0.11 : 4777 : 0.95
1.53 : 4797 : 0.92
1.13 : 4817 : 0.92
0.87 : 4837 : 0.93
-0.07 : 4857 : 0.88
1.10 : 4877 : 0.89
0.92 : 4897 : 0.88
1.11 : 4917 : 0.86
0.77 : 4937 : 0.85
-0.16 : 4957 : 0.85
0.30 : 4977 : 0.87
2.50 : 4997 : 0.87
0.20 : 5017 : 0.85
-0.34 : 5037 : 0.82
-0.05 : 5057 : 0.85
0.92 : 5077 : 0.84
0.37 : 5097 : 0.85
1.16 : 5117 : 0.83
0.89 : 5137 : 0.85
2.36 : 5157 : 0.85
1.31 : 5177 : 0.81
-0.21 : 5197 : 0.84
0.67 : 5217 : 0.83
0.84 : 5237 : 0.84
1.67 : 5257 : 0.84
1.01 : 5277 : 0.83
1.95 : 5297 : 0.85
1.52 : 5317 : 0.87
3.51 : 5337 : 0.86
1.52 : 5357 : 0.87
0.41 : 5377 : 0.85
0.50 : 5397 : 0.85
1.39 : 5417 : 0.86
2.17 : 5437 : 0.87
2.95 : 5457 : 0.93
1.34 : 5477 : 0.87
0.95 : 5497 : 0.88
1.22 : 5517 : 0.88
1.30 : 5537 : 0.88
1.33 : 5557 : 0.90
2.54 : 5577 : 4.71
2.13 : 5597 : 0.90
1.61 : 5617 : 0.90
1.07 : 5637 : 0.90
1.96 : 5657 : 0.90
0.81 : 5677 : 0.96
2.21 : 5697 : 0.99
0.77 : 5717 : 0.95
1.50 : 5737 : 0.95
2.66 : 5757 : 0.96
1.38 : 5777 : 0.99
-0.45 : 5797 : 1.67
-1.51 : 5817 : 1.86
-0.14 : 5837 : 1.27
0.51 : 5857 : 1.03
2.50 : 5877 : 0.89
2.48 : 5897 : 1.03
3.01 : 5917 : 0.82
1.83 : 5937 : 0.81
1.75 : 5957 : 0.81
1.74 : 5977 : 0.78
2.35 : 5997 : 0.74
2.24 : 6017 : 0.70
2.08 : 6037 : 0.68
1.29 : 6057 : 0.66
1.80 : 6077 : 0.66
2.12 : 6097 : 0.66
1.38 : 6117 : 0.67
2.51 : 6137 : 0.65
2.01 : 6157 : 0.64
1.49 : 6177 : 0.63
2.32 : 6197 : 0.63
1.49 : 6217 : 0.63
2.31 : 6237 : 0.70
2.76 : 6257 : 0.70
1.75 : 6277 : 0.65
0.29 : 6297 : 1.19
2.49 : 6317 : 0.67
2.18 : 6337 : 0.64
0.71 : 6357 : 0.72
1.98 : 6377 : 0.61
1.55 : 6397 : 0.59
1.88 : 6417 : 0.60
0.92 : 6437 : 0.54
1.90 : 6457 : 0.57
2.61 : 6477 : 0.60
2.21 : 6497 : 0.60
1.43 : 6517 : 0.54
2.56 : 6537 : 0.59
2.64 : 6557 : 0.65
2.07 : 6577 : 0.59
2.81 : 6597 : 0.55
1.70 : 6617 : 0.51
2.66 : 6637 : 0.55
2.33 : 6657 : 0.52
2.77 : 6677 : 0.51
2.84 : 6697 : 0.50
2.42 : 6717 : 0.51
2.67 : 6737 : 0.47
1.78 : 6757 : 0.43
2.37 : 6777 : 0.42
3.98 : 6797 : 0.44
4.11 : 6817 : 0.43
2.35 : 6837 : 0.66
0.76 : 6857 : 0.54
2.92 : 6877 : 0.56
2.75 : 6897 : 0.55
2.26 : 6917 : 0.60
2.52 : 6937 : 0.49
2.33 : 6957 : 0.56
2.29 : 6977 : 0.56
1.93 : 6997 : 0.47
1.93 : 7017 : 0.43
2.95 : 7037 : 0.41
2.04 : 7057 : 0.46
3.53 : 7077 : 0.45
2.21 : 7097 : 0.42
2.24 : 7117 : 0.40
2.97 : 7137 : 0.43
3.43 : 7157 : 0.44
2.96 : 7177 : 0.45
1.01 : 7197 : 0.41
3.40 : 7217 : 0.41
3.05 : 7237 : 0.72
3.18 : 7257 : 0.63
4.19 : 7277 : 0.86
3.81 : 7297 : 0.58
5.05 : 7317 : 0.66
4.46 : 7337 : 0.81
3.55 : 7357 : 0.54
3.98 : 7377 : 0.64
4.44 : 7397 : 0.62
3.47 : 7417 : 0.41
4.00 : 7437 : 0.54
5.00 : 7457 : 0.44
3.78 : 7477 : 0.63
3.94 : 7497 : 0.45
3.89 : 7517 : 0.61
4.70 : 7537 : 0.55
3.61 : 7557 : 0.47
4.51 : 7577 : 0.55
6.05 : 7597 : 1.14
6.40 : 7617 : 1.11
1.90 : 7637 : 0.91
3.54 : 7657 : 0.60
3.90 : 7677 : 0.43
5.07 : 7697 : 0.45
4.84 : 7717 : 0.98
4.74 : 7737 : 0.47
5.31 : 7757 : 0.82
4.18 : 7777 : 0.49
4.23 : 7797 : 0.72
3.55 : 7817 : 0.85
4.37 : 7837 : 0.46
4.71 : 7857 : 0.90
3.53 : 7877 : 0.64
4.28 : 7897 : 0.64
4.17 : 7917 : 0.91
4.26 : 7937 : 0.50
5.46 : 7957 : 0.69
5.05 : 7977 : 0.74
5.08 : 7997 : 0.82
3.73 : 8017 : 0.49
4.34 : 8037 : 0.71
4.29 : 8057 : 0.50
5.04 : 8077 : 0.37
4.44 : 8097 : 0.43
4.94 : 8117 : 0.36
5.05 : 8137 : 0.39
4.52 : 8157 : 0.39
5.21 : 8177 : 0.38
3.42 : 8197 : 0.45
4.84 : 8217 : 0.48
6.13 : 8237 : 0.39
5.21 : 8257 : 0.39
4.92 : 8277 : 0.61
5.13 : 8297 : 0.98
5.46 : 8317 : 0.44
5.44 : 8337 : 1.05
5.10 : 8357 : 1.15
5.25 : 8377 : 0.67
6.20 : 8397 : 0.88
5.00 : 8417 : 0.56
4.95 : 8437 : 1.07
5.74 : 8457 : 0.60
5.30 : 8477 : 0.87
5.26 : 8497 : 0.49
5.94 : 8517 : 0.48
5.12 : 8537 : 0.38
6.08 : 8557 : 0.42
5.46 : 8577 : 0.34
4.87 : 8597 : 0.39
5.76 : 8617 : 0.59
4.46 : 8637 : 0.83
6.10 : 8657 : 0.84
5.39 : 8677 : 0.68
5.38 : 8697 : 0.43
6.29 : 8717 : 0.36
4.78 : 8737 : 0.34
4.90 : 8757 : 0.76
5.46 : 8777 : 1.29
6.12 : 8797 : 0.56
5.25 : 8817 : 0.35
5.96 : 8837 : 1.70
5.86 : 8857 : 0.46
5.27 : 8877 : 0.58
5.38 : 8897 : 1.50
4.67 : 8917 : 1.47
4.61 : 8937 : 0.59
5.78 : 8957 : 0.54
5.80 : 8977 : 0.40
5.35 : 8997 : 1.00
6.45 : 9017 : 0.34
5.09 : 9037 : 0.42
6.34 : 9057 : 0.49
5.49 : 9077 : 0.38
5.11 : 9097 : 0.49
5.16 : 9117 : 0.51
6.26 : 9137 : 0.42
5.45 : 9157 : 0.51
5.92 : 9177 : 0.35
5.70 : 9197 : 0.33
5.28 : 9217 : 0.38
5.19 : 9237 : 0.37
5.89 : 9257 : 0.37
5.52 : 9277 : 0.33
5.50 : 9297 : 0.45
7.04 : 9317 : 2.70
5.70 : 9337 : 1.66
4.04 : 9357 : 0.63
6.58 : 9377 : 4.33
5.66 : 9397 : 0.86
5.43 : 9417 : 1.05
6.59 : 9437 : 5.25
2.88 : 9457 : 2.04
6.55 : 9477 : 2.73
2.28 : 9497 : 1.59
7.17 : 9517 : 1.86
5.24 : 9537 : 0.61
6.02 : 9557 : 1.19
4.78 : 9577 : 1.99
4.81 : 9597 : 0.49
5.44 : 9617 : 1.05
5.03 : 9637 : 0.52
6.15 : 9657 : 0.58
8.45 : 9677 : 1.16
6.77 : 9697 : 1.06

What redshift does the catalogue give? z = 0.83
